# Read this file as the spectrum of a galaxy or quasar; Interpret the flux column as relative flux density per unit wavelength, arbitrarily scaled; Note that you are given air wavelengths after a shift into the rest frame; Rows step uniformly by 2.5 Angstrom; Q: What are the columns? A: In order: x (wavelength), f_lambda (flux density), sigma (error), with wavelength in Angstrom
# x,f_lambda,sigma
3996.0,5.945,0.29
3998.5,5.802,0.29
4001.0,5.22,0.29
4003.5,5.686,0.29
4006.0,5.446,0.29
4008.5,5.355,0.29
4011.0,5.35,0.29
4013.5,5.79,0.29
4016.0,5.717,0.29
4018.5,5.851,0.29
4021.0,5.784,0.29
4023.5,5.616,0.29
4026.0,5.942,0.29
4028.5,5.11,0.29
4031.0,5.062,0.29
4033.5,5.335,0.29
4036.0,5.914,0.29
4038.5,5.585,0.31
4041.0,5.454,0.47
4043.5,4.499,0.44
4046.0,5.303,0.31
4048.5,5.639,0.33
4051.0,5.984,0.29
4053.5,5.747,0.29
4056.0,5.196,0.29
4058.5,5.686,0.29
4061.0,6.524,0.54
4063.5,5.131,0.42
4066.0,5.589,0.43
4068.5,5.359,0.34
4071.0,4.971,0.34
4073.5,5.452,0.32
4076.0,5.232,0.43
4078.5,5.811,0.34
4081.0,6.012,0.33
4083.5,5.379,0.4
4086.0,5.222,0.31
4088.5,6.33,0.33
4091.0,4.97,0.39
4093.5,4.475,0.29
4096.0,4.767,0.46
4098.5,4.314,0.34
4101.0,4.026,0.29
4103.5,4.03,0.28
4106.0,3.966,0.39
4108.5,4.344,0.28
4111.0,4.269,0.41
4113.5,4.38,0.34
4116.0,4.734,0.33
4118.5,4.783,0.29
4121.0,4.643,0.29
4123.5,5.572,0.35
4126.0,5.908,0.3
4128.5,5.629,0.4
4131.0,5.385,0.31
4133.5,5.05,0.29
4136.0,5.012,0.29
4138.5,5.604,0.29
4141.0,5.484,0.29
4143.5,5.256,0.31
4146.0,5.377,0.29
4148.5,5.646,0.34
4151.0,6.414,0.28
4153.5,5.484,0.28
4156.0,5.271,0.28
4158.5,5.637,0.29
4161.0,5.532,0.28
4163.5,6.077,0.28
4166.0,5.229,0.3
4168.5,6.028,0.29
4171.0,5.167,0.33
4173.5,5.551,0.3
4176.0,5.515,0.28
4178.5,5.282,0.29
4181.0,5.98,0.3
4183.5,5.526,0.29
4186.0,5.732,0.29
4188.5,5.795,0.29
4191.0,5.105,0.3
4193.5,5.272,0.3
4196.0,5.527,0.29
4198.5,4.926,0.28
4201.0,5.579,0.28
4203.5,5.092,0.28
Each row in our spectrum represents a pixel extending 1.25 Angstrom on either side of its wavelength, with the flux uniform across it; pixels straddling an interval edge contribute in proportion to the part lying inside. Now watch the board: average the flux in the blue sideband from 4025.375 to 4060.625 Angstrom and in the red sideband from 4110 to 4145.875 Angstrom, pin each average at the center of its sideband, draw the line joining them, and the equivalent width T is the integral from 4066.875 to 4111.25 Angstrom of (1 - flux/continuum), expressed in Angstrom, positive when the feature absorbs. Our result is 2.8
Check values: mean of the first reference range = 5.48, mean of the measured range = 4.96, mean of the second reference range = 5.14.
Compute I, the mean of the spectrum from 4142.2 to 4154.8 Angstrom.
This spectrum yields 5.63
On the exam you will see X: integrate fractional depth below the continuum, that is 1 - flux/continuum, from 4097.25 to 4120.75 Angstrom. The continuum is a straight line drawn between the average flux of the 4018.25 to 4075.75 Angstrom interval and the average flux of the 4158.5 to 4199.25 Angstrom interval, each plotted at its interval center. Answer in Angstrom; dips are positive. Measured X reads 5.0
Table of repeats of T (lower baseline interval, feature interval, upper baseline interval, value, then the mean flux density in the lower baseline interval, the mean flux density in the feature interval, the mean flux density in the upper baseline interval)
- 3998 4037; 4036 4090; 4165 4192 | 0.2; 5.55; 5.54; 5.54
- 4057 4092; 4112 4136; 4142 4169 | 2.1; 5.55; 5.11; 5.62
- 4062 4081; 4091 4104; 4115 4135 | 2.3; 5.42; 4.4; 5.22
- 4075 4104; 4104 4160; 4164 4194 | 1.4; 5.07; 5.16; 5.54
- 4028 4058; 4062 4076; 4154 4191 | 0.3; 5.42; 5.32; 5.58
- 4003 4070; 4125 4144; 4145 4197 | 0.5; 5.54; 5.42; 5.58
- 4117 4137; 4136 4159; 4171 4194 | -0.8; 5.24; 5.54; 5.52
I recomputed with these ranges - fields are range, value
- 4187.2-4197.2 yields 5.43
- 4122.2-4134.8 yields 5.5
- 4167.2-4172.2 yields 5.6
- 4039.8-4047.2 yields 5.08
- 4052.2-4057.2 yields 5.48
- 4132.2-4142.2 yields 5.29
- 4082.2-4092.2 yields 5.48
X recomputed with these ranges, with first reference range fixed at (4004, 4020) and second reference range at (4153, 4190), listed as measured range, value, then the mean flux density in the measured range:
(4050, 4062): -0.5 Angstrom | 5.81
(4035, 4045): 0.4 Angstrom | 5.35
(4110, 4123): 2.2 Angstrom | 4.63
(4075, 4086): 0.0 Angstrom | 5.57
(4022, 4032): 0.3 Angstrom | 5.45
